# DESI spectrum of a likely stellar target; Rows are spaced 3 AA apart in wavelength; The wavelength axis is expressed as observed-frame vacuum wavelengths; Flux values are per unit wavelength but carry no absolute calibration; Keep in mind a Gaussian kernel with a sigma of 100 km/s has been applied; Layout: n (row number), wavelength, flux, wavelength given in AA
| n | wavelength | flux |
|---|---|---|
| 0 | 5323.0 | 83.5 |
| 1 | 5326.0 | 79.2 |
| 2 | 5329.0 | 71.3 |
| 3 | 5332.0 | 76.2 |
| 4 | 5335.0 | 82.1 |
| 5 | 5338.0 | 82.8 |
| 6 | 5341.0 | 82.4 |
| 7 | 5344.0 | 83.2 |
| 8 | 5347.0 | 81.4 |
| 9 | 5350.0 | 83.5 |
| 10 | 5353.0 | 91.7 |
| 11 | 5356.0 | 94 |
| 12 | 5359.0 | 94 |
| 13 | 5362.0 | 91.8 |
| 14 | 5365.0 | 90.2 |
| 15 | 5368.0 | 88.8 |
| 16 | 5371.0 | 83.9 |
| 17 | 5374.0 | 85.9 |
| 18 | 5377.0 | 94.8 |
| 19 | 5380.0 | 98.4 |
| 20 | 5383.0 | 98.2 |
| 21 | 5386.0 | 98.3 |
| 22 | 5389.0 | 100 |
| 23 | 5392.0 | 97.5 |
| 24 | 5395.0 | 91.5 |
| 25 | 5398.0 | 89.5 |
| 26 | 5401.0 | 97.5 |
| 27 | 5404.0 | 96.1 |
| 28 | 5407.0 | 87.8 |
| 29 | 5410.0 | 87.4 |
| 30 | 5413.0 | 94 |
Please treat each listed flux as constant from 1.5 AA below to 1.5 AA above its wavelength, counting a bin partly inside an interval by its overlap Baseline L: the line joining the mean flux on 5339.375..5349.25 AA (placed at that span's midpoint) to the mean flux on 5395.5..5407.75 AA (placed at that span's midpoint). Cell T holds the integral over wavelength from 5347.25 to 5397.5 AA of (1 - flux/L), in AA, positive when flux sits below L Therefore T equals -2.7 AA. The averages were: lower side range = 82.4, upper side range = 92.9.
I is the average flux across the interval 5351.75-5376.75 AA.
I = 90.3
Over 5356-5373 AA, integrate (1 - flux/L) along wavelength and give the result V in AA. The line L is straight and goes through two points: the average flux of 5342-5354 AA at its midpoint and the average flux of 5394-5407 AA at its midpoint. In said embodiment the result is -0.5 AA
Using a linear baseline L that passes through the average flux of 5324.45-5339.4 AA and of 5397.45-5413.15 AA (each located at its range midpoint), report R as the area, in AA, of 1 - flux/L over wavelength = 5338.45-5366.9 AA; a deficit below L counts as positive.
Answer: -1.9 AA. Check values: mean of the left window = 78.3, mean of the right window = 92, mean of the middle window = 87.8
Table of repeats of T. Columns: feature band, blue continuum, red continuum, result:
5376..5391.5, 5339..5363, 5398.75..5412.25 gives -1.3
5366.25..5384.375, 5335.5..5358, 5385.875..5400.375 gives 0.0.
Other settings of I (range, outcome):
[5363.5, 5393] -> 93.5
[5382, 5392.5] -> 98.6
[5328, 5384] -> 87.1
